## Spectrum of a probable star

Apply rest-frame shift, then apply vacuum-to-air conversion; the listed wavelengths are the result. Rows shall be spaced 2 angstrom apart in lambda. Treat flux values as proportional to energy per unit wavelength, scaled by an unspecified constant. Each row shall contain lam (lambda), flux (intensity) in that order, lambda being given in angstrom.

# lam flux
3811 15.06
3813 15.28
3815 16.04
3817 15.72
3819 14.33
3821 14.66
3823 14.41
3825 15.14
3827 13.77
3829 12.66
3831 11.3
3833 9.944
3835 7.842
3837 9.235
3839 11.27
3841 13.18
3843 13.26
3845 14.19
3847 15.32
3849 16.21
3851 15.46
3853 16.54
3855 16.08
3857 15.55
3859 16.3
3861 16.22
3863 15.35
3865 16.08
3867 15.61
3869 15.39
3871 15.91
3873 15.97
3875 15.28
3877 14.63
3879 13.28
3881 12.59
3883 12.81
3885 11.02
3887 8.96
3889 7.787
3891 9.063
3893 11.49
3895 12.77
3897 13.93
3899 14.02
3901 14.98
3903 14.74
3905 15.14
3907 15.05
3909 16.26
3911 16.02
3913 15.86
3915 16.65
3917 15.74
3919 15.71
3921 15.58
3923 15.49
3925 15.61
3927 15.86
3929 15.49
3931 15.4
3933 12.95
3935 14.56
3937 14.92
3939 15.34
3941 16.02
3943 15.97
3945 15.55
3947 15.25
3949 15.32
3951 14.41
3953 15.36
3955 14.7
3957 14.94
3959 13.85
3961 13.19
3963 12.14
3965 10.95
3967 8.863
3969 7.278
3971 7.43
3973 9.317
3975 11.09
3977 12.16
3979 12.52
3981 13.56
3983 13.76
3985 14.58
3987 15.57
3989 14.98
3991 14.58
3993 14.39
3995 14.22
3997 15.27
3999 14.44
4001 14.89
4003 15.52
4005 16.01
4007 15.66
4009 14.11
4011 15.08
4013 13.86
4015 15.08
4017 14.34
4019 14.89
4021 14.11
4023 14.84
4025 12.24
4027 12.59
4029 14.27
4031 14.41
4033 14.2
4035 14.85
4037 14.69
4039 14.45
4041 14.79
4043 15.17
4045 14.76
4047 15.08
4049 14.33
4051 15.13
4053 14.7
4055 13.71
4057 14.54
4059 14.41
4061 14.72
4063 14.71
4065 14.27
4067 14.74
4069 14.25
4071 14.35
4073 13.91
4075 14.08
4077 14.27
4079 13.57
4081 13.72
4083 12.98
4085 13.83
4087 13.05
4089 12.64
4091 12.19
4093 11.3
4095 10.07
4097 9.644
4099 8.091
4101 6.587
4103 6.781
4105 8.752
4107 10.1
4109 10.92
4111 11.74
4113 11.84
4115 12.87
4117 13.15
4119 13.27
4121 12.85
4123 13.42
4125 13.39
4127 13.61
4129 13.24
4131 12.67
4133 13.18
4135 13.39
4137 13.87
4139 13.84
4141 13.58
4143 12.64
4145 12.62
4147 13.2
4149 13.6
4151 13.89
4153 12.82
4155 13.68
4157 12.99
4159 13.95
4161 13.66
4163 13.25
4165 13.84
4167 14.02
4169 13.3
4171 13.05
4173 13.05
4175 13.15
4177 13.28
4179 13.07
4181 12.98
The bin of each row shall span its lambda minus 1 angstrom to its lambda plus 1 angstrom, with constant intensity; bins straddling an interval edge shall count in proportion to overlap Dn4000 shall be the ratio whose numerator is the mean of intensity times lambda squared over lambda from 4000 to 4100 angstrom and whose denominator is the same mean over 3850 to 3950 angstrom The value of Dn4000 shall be 1.0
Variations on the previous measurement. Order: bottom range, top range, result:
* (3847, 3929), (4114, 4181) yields 1.04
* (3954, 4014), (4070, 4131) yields 0.96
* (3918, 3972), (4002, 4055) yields 1.09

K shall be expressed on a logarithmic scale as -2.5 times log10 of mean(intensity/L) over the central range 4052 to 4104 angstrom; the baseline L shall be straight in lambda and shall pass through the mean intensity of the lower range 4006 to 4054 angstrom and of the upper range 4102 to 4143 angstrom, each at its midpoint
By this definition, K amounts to 0.06 mag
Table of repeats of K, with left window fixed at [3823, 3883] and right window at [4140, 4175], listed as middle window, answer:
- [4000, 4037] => -0.062 mag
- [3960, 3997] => 0.121 mag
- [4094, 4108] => 0.492 mag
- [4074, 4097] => 0.066 mag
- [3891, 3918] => -0.048 mag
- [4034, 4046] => -0.087 mag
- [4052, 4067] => -0.067 mag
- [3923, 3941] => -0.089 mag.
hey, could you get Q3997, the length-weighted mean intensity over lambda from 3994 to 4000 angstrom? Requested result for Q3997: 14.6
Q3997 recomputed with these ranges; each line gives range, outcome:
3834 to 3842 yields 10.4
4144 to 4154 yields 13.2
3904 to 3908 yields 15.1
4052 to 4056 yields 14.2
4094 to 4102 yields 8.6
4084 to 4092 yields 12.9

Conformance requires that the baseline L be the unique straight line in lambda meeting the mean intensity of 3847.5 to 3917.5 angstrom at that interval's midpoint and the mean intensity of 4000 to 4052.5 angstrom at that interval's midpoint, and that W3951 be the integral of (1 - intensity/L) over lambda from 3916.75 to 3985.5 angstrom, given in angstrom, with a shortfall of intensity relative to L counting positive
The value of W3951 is 3.7 angstrom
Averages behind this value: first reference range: 14.4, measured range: 13.7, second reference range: 14.6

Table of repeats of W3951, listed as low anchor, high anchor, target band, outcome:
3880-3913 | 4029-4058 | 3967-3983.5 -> 3.8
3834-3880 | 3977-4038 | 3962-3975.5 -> 4.6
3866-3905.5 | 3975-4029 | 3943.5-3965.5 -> -0.6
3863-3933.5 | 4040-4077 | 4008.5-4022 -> 0.0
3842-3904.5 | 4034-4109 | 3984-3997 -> -1.3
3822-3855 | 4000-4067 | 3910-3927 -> -2.6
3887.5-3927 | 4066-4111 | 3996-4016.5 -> -3.2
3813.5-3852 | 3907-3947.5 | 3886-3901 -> 3.4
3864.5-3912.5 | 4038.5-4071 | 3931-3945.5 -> -1.1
